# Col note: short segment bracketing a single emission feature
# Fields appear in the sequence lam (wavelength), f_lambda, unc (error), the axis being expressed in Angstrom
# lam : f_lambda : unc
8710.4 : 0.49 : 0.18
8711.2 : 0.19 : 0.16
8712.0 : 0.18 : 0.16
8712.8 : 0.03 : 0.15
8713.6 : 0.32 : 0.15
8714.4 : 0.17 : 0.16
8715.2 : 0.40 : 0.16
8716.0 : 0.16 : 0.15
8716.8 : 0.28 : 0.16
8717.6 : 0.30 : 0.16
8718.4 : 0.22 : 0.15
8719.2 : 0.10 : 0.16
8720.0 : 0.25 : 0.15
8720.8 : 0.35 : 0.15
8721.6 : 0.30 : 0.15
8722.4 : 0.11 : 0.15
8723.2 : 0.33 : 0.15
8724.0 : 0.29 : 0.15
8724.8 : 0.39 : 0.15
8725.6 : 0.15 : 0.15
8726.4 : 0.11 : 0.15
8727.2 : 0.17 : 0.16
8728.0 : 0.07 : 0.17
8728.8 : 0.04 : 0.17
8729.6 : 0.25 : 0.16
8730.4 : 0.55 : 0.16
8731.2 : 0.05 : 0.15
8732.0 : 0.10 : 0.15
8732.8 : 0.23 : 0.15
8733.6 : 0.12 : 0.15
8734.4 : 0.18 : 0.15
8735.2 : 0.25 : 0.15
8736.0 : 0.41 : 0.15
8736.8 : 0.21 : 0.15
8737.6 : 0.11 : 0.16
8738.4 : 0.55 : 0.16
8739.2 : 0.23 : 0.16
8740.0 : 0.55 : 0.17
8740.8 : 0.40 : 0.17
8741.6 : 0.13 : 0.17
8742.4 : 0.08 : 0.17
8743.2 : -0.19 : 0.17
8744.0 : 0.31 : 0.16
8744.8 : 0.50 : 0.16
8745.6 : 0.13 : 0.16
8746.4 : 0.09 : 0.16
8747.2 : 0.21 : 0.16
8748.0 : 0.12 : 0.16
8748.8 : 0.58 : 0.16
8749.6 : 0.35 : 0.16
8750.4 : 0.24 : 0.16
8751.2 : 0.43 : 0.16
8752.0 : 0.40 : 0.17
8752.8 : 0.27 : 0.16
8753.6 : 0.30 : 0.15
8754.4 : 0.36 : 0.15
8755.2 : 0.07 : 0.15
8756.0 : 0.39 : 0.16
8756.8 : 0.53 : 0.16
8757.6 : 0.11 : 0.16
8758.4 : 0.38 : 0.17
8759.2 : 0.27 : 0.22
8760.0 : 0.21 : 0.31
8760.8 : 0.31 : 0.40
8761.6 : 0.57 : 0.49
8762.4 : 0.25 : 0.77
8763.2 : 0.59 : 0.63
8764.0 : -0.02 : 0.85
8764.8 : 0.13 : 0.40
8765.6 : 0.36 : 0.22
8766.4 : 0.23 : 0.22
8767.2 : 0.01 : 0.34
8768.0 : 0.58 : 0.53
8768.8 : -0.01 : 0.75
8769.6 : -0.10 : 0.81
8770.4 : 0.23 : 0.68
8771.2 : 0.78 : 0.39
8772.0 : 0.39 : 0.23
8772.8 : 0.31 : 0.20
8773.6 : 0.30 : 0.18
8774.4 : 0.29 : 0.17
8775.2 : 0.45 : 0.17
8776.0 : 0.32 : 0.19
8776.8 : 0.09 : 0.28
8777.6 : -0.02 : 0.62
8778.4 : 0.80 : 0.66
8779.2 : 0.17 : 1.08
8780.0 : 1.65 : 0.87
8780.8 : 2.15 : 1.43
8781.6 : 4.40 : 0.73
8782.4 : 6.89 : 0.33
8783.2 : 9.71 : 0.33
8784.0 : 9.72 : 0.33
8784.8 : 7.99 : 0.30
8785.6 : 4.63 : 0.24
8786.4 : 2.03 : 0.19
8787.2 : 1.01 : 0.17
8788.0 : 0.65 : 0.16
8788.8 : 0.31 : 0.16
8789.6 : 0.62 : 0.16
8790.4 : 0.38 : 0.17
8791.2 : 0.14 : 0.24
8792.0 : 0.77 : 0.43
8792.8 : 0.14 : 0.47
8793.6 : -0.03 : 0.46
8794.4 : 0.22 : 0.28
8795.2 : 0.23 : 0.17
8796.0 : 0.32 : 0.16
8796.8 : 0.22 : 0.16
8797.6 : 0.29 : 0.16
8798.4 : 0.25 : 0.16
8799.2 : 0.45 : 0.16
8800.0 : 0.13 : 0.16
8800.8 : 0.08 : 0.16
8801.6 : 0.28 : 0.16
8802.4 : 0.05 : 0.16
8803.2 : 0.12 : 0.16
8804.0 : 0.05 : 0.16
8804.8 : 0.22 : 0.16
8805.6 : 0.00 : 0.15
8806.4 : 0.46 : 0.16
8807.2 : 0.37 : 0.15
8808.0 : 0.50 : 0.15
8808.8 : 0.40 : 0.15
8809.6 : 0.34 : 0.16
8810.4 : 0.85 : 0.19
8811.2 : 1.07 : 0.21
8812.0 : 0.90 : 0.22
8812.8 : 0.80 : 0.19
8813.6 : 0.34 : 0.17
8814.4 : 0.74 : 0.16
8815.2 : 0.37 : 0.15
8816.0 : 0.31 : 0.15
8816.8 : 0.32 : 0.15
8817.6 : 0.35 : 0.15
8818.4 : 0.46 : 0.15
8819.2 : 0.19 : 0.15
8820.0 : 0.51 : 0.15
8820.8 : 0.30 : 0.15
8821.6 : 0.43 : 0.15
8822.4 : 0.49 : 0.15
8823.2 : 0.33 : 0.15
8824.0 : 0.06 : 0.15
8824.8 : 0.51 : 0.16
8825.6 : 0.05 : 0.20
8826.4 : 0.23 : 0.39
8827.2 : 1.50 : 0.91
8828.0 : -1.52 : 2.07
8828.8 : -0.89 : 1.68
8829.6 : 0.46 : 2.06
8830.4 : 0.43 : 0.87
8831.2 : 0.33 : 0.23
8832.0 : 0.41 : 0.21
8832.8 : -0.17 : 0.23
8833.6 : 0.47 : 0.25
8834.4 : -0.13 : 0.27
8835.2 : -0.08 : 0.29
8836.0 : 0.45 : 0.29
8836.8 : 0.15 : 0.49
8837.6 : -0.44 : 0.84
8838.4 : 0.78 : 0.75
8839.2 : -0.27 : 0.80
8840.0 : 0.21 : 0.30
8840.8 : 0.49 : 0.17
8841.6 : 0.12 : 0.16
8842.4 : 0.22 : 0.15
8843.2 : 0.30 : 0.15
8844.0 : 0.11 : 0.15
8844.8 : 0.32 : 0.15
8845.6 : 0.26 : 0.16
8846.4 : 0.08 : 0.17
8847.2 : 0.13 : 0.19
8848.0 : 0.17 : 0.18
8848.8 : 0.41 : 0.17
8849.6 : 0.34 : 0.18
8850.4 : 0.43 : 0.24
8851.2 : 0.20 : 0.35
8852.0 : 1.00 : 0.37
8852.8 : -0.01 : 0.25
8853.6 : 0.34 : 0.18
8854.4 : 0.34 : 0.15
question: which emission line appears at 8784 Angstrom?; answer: H-alpha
